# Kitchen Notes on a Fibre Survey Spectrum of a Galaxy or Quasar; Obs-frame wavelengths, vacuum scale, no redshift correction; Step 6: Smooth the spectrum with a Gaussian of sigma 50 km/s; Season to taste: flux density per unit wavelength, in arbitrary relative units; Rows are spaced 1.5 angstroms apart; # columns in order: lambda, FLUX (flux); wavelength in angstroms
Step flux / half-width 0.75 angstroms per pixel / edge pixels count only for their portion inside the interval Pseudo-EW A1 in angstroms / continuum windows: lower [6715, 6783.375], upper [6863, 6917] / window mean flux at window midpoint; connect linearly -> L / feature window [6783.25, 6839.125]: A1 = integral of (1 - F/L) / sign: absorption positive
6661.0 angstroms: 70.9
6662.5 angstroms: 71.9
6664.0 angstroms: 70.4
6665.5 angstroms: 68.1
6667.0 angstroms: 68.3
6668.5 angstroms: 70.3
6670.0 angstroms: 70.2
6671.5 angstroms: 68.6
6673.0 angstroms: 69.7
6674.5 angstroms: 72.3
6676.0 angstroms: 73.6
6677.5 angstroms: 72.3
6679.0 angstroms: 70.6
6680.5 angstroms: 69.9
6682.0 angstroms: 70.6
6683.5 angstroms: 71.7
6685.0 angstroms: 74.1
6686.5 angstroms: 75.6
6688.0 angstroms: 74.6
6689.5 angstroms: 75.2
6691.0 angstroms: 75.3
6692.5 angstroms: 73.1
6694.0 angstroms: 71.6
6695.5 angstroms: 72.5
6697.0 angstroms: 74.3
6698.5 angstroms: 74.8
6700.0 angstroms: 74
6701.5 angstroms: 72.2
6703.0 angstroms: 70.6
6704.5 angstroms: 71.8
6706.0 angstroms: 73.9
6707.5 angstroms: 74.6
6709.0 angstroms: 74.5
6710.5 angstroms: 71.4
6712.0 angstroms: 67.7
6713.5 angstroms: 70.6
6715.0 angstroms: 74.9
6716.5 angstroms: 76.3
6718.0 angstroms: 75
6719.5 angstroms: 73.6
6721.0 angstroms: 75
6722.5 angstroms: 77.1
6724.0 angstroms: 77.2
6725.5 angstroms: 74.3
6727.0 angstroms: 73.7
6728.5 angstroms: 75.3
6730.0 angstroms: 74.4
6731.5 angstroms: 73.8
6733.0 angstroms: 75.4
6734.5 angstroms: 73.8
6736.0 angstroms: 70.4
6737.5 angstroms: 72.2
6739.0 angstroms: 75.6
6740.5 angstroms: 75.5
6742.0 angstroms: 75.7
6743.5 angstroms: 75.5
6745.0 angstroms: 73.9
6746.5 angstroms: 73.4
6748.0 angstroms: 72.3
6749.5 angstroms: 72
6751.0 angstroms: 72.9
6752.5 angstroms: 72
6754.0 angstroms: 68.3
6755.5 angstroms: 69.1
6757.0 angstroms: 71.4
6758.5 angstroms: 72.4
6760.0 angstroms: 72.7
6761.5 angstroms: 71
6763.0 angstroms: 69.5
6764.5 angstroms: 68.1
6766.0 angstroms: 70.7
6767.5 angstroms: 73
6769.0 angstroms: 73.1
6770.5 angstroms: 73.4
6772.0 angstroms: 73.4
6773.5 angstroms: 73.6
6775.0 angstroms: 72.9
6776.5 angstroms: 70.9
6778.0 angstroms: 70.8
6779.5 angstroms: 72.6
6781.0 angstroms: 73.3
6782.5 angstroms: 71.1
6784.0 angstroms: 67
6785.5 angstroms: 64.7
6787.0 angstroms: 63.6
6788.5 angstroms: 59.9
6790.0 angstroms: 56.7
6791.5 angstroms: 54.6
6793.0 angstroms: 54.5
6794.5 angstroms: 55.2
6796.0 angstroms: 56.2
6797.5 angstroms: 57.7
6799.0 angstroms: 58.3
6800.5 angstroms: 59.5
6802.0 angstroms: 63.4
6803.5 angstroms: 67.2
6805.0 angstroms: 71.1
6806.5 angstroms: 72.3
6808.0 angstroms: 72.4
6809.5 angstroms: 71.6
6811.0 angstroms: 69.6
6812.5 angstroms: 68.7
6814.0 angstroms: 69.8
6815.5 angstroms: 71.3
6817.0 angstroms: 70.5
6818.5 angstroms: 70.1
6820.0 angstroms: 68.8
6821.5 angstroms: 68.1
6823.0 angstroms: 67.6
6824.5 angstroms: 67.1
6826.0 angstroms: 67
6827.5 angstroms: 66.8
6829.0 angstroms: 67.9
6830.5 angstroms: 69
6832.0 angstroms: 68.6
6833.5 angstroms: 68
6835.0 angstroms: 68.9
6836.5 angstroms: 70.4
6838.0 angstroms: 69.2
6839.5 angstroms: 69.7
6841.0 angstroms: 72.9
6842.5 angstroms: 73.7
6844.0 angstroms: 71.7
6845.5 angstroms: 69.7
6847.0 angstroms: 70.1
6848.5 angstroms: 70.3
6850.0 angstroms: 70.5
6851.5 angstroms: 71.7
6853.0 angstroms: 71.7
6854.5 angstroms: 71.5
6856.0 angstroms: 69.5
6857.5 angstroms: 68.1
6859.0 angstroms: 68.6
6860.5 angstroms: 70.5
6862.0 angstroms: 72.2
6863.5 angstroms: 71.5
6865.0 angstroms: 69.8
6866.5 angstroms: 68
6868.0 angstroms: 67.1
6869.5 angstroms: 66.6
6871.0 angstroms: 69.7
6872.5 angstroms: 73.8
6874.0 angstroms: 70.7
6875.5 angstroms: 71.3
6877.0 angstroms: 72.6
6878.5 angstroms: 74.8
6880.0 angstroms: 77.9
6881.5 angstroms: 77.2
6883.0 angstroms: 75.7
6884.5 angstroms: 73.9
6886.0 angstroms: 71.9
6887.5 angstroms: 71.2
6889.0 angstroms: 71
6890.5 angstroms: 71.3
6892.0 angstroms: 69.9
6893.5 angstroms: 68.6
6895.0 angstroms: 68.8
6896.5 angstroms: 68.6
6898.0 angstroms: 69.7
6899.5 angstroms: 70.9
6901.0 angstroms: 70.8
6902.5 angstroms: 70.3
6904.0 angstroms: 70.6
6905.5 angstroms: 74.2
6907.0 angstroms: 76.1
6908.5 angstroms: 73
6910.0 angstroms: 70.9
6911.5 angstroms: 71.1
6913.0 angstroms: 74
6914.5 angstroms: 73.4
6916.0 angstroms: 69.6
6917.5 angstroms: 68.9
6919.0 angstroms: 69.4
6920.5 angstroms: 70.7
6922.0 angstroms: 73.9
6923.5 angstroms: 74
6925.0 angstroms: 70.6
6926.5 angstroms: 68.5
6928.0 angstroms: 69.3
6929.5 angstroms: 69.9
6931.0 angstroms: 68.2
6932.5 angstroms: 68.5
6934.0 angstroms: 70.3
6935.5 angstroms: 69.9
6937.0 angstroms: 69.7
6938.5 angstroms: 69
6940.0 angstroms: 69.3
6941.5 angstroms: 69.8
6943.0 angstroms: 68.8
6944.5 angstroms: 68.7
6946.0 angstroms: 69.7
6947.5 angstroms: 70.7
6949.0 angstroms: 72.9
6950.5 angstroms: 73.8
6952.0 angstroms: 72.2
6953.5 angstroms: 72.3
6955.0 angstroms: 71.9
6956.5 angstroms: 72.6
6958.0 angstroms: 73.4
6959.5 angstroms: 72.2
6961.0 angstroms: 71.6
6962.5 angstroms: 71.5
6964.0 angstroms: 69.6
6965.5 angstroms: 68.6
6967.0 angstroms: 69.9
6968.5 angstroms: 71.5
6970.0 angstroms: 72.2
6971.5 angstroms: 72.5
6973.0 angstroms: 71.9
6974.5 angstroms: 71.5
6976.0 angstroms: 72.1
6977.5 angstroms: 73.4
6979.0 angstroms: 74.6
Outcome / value 5.1 angstroms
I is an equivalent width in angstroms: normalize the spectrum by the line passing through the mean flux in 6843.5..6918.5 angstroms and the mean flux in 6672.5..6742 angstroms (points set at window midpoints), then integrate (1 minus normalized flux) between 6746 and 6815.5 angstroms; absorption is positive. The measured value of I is 4.3 angstroms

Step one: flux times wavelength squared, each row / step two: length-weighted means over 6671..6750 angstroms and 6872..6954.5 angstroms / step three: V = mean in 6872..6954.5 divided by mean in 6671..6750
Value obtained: 1.0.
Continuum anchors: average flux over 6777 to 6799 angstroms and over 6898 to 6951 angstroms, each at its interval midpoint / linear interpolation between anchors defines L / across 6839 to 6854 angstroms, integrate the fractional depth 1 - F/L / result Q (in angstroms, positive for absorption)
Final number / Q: -1.2 angstroms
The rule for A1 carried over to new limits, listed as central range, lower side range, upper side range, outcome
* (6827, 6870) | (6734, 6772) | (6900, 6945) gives 1.0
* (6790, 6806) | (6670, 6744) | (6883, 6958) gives 2.8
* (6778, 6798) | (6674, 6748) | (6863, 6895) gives 2.8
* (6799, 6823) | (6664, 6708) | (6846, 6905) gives 0.9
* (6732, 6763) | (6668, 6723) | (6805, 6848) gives -0.5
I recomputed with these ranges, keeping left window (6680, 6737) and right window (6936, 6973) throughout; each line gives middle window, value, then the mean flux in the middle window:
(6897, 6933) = 0.2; 71.1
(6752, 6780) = 0.6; 71.5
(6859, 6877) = 0.4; 70.1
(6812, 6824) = 0.5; 69.3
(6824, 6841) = 0.9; 68.6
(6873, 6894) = -0.3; 72.8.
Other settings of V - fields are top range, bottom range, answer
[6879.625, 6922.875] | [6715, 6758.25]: 1.02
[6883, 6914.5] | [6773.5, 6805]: 1.15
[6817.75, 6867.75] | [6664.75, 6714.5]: 1.01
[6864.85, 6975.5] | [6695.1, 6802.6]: 1.06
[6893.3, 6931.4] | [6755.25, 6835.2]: 1.09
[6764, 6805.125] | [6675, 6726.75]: 0.92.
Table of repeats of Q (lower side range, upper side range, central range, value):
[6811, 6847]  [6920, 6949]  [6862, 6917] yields -1.4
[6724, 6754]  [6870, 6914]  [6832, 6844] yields 0.4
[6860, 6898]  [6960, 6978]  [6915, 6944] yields 0.6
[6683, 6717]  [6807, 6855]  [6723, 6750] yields -0.7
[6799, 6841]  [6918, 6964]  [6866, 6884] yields -0.7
